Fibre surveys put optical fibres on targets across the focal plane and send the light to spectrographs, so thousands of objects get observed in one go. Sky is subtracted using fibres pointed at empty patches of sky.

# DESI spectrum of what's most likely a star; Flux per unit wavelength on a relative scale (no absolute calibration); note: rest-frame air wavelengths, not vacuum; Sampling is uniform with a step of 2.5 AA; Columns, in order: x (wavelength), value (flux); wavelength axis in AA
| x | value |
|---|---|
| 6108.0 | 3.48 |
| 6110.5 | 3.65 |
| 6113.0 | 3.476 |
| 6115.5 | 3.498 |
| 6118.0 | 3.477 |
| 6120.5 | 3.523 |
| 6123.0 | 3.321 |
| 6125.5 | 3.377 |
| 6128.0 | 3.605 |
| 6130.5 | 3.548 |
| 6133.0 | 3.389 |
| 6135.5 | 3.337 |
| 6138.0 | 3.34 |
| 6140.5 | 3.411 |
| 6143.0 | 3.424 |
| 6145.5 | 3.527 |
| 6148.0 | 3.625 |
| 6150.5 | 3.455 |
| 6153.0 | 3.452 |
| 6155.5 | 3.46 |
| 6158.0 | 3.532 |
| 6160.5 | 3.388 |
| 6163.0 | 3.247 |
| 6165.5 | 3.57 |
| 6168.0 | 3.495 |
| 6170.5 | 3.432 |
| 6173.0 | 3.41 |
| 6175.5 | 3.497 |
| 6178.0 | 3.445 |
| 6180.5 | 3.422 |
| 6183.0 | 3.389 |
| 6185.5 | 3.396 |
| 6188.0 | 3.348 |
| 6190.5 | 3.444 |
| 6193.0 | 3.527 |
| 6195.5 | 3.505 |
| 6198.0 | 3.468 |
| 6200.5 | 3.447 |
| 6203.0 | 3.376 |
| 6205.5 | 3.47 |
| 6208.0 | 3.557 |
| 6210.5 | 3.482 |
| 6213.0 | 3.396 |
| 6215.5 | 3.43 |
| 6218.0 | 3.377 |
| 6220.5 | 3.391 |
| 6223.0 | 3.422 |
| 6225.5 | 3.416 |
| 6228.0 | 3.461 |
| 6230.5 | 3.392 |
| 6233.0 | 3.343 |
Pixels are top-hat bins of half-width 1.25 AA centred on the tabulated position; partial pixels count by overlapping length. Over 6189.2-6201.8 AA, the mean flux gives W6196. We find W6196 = 3.48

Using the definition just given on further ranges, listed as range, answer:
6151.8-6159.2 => 3.48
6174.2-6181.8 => 3.45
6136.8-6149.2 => 3.47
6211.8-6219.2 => 3.4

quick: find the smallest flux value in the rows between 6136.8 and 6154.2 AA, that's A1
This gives 3.34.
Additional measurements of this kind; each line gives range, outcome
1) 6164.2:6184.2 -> 3.389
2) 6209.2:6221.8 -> 3.377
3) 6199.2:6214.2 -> 3.376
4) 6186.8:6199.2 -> 3.348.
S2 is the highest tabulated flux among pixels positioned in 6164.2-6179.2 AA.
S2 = 3.57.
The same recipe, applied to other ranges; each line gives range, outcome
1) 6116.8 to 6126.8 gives 3.523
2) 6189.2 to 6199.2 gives 3.527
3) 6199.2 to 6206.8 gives 3.47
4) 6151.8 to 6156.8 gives 3.46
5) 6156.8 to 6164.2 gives 3.532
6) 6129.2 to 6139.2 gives 3.548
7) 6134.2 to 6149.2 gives 3.625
